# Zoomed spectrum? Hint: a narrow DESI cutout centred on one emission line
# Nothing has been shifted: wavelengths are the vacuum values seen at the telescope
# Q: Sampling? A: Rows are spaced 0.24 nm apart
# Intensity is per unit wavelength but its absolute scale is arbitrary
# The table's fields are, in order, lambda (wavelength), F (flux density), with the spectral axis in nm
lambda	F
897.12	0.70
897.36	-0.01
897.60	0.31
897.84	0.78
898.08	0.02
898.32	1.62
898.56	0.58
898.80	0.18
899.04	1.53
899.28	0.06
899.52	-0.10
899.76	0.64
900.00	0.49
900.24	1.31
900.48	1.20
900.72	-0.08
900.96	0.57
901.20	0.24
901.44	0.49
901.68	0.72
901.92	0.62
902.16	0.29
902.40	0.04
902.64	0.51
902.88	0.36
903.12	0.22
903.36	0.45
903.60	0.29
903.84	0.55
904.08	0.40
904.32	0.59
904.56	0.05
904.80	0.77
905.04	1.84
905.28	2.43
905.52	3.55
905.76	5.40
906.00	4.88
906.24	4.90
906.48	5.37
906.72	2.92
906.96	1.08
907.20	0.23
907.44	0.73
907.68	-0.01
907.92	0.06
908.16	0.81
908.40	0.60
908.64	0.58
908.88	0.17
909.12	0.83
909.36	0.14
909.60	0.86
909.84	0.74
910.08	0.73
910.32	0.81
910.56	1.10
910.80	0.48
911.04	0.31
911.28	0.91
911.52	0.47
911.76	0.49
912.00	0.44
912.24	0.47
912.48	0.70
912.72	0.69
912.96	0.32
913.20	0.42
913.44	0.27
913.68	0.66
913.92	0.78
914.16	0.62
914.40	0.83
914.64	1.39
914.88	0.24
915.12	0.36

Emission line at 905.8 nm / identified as [O II] 3727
